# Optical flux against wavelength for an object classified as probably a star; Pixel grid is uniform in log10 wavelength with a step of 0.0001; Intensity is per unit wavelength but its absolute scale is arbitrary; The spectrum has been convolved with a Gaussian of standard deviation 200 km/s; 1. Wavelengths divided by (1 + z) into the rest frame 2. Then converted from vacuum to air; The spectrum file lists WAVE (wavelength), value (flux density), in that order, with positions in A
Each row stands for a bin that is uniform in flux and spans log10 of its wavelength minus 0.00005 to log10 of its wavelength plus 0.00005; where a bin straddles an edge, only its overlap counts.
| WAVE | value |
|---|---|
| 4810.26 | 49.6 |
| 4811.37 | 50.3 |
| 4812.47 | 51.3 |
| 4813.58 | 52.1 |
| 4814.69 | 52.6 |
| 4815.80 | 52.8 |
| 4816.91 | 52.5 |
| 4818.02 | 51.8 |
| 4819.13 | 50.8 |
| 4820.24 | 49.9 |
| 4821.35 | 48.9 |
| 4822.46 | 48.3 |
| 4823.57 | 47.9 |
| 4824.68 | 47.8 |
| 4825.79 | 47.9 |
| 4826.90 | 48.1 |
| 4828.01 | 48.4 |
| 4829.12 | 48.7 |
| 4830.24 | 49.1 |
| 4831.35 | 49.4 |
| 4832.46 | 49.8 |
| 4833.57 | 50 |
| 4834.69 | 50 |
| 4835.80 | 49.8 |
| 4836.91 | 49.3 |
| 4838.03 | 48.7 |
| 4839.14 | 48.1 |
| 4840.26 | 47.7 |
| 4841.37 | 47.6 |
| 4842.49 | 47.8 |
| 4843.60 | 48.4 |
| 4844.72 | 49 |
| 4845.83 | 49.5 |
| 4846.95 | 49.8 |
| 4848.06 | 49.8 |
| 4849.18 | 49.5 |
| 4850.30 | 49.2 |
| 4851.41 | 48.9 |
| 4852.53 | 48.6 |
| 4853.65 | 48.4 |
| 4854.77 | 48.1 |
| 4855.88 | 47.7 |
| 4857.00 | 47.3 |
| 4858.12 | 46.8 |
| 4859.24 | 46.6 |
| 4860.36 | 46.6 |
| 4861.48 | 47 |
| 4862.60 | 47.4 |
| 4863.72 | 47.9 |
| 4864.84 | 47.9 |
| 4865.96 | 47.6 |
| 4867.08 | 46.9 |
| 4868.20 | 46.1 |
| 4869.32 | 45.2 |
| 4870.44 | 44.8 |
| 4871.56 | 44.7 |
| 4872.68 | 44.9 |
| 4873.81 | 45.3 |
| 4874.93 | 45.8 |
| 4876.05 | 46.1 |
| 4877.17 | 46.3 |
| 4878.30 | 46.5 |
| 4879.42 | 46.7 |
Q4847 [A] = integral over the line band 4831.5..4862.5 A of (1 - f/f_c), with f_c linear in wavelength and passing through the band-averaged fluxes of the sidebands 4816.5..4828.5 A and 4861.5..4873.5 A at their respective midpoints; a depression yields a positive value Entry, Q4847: -0.5 A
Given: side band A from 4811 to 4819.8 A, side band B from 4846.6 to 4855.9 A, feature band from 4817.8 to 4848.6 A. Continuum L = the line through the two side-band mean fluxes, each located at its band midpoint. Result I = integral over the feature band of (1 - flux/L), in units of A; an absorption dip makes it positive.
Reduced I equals 0.9 A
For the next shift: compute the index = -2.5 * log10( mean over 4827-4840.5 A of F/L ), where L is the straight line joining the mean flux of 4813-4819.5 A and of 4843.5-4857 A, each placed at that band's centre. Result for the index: 0.030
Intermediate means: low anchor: 52.1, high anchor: 48.9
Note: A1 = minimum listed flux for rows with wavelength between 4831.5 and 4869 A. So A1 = 46.1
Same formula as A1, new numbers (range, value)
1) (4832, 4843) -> 47.6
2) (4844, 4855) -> 48.1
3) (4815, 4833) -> 47.8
